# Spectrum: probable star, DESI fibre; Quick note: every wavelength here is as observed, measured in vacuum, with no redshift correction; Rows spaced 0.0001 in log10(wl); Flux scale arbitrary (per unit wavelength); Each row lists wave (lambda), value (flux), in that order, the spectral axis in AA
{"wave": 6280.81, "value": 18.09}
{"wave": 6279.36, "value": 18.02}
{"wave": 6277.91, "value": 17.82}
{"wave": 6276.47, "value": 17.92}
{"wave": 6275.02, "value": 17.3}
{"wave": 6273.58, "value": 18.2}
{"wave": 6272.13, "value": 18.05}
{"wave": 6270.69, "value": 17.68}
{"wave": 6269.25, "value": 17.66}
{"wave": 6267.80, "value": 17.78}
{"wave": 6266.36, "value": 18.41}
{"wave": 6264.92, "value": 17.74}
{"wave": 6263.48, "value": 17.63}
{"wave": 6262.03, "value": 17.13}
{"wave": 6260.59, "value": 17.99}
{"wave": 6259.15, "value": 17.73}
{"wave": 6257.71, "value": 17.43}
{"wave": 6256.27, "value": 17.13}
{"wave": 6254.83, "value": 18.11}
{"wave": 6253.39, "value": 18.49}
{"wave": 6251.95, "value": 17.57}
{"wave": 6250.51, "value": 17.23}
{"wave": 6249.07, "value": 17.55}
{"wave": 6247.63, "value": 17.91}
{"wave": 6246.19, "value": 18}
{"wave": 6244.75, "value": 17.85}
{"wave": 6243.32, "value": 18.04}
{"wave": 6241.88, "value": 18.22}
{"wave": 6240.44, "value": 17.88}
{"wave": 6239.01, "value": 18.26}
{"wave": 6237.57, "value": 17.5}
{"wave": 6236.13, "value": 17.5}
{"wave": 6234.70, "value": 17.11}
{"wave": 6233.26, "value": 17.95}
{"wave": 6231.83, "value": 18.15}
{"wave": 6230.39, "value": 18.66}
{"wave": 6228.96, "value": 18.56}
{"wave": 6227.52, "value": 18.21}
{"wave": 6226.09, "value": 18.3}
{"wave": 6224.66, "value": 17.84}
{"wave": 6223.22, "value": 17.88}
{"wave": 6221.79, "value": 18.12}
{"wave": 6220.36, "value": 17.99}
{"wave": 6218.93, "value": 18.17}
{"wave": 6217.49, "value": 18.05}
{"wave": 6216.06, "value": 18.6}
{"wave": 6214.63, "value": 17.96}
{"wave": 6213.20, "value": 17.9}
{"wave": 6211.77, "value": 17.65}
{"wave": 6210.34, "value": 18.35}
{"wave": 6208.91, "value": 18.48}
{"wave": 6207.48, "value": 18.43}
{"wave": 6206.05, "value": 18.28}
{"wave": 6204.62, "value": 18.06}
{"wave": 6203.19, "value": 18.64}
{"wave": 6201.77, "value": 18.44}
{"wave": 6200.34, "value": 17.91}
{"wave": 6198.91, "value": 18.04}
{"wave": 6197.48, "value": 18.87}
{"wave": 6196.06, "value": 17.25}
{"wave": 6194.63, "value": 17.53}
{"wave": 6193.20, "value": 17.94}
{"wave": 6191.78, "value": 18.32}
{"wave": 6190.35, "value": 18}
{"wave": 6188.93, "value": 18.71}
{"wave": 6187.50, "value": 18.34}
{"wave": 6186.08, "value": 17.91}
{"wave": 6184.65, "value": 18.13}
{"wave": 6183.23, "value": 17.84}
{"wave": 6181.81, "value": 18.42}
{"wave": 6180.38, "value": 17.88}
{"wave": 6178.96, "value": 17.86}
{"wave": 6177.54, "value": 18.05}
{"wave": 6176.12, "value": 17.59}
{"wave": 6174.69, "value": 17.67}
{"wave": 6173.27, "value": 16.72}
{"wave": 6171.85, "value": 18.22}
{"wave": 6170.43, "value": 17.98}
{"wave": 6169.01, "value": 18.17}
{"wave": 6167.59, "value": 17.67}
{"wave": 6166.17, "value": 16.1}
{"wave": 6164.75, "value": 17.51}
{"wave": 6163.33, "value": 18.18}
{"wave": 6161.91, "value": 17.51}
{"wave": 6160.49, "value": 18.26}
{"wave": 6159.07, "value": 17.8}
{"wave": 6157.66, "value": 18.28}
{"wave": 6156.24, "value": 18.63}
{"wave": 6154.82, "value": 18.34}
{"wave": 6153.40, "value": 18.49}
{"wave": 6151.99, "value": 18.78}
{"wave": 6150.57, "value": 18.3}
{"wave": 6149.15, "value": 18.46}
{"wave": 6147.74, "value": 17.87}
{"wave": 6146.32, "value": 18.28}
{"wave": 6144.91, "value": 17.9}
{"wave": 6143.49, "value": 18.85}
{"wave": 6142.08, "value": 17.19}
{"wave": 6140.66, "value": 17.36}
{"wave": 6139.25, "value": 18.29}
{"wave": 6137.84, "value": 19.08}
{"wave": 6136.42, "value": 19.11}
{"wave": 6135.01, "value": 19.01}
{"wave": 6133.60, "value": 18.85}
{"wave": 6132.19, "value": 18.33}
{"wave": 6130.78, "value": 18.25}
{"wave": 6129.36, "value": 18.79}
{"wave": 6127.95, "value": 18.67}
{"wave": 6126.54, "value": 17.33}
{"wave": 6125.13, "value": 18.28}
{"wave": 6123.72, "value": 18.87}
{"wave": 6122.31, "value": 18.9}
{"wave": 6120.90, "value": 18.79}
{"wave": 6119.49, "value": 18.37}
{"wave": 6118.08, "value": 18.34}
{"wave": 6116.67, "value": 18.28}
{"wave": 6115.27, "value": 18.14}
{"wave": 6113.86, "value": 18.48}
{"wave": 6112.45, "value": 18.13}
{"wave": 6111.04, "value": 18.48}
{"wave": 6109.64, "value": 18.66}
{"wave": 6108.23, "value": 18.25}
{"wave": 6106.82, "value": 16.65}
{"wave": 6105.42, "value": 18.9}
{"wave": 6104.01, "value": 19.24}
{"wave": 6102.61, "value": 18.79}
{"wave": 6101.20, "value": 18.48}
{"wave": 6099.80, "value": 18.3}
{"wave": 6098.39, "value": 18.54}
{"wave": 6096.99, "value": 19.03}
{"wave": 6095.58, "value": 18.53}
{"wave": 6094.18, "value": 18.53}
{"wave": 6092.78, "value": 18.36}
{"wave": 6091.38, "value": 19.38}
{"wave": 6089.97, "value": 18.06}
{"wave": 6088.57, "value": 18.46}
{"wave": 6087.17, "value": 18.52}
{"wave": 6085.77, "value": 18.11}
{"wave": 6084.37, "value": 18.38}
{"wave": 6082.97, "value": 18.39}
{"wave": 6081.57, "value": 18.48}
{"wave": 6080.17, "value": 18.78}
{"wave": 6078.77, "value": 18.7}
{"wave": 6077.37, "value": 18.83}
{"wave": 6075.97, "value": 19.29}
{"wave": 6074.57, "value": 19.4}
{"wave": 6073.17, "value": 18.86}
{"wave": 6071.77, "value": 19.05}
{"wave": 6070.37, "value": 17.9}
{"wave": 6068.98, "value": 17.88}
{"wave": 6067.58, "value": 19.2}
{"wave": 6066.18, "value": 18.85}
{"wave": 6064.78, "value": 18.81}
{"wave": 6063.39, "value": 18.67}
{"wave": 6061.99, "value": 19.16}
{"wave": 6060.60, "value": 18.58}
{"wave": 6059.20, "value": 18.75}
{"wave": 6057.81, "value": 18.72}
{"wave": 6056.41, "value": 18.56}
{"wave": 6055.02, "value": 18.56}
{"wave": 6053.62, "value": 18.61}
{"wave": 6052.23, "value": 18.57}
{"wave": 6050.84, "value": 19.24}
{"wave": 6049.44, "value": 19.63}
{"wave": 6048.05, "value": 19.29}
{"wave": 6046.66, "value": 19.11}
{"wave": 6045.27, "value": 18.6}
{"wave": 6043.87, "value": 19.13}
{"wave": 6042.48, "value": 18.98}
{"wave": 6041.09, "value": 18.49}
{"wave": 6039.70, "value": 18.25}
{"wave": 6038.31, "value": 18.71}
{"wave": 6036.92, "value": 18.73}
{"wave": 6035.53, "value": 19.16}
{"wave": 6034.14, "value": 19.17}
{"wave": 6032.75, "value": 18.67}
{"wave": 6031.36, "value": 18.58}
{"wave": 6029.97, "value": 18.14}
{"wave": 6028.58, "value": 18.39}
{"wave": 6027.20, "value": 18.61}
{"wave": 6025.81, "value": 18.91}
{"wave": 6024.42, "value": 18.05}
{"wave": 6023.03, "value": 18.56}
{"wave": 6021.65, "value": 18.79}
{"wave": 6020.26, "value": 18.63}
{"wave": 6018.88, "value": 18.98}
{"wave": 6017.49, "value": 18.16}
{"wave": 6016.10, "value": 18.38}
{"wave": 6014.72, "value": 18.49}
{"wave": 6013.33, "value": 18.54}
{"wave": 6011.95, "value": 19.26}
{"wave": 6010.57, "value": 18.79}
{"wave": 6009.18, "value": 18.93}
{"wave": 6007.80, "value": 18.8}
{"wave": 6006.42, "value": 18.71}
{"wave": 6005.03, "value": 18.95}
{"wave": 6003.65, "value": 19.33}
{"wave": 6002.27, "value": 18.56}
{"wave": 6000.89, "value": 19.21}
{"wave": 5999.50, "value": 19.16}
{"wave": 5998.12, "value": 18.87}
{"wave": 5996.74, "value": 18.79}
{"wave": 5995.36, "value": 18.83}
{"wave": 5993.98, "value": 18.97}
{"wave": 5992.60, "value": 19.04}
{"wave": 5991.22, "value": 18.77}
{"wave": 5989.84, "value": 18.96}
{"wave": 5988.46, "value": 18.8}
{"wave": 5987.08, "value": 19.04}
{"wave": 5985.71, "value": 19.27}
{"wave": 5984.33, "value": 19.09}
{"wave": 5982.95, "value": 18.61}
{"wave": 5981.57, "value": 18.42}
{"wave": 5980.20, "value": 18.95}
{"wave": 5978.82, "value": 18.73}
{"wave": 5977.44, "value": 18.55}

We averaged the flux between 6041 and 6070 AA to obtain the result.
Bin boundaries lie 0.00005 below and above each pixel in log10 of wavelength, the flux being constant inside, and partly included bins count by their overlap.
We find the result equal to 18.8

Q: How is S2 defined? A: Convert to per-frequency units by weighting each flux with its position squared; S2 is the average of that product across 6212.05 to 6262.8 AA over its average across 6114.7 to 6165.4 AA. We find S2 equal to 1.0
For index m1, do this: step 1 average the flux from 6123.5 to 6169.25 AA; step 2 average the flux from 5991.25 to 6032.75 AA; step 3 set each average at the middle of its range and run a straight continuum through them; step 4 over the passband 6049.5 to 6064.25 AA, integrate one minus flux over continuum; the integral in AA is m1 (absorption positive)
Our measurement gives -0.2 AA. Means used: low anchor 18.7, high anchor 18.2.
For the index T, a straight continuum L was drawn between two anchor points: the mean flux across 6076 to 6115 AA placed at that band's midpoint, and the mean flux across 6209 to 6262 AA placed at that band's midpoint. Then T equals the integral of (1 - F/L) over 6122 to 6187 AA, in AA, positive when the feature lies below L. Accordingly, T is 0.5 AA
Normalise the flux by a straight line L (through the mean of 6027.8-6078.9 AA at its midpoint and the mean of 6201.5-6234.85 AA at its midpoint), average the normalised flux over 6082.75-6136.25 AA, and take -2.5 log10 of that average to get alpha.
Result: 0.01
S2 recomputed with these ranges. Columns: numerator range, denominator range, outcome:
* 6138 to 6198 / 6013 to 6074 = 1.00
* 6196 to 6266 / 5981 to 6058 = 1.03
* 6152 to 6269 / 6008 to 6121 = 1.01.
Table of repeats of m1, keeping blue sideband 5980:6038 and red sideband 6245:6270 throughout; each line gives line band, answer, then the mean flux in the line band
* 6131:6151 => -0.13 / 18.4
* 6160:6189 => 0.42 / 17.8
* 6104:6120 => 0.06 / 18.3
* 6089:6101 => -0.11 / 18.6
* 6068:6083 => -0.17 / 18.7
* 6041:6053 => -0.26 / 19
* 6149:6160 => -0.13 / 18.4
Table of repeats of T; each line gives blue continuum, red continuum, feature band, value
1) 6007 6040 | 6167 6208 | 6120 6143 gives -0.3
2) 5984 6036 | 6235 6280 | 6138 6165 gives 0.1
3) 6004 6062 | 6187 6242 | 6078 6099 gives 0.0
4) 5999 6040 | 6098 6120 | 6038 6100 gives -0.6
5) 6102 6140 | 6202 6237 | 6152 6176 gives 0.6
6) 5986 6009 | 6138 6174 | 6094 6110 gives -0.2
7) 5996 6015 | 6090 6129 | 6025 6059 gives -0.1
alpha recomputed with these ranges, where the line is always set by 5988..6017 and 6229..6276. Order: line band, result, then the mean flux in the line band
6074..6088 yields -0.01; 18.7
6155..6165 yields 0.01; 18.1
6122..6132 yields 0.00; 18.4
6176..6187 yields 0.01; 18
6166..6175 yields 0.03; 17.6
